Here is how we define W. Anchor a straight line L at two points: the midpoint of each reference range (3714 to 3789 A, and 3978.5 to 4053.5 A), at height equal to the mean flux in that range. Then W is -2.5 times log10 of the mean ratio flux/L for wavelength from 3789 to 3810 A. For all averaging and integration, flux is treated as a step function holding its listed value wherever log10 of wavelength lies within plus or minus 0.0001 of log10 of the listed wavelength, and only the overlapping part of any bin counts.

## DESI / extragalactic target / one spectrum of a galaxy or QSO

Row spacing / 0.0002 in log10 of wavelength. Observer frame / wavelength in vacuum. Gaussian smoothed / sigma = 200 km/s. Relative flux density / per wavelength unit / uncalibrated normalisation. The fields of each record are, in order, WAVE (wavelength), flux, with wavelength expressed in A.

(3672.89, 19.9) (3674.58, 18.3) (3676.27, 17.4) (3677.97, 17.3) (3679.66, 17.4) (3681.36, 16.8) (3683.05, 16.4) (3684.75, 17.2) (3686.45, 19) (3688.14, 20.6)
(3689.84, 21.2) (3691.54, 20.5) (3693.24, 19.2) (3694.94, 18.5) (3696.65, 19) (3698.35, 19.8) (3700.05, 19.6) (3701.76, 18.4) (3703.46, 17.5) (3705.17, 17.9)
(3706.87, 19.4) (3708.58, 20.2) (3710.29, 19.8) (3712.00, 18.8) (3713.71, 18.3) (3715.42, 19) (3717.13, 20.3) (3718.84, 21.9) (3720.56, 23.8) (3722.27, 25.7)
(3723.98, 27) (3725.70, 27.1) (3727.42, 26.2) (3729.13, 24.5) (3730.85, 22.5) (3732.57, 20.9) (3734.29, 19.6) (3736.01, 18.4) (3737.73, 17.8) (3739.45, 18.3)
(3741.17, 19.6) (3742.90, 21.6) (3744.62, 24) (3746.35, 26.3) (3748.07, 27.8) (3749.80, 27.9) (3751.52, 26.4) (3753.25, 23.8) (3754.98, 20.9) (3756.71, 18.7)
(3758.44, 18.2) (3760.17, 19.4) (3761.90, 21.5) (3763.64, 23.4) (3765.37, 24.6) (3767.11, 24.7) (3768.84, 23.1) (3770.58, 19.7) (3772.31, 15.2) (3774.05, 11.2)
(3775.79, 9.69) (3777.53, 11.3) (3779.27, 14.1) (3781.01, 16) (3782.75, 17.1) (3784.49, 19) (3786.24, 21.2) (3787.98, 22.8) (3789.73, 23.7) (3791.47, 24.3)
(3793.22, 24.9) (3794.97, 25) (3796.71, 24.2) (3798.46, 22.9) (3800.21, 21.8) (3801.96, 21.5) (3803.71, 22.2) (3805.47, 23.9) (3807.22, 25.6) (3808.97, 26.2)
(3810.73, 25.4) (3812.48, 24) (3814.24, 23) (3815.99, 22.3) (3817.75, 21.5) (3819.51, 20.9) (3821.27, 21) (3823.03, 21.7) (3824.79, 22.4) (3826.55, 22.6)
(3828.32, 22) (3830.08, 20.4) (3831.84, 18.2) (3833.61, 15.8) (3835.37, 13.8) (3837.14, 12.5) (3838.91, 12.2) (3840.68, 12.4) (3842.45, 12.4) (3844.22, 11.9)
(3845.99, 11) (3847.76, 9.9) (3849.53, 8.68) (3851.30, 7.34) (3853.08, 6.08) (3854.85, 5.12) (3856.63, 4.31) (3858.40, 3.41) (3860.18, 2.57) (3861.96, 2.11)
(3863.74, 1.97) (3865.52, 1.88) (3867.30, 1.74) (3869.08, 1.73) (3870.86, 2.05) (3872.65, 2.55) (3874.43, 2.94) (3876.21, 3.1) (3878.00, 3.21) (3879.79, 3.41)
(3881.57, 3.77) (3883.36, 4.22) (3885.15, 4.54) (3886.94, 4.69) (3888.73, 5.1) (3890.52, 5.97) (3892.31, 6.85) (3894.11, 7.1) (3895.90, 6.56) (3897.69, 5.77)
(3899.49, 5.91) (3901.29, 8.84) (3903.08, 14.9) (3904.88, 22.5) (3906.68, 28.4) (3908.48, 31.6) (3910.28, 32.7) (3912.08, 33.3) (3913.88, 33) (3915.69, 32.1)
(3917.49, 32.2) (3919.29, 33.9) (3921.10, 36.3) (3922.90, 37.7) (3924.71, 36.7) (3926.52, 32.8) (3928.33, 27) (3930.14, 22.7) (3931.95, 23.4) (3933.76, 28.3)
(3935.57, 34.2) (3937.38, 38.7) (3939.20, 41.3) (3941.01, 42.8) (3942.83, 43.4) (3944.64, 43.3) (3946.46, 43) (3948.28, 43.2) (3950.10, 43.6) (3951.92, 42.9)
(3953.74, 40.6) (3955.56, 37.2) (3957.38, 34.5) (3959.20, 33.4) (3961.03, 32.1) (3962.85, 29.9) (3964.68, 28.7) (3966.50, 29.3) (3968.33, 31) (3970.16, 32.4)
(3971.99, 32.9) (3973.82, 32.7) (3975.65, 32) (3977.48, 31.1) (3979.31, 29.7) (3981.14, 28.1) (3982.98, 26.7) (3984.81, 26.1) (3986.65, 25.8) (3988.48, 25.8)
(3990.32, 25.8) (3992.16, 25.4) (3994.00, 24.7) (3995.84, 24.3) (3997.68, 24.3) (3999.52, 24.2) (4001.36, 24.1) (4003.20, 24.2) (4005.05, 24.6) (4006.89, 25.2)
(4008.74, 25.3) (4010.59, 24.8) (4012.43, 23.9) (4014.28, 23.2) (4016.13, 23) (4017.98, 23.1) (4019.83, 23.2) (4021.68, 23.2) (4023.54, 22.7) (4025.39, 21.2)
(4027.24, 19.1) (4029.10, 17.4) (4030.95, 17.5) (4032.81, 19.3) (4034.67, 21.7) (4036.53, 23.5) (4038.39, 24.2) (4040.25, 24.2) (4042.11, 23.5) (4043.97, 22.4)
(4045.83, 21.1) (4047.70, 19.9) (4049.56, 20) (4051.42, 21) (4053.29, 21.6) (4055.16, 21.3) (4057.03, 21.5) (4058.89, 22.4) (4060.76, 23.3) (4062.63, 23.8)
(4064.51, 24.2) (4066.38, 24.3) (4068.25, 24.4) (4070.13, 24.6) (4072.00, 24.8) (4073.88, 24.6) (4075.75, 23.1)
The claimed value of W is -0.12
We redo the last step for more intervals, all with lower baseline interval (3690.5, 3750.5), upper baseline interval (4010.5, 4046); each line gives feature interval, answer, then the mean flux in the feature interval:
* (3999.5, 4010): -0.12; 24.6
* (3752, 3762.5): 0.04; 20.6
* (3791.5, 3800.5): -0.12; 23.9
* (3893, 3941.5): -0.23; 26.9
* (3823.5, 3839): 0.19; 18.1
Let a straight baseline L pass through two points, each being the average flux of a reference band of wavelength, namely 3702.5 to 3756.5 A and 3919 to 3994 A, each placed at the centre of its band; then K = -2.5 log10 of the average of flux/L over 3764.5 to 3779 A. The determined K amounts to 0.36 mag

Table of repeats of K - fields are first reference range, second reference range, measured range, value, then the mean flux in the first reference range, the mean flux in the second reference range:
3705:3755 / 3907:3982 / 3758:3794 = 0.275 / 22.3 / 34.2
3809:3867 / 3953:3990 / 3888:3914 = 0.356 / 13.8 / 30.9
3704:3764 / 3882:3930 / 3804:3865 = 0.362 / 21.9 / 20.3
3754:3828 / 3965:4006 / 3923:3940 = -0.233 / 21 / 27.5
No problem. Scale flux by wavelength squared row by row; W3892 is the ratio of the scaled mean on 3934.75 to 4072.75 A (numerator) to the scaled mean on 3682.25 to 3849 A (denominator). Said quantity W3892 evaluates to 1.53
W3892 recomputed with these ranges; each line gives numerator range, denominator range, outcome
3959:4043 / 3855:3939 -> 1.68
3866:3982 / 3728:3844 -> 1.29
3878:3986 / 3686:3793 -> 1.45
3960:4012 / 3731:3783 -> 1.54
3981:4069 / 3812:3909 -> 2.34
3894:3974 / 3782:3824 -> 1.46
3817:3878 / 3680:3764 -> 0.53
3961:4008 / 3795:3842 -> 1.45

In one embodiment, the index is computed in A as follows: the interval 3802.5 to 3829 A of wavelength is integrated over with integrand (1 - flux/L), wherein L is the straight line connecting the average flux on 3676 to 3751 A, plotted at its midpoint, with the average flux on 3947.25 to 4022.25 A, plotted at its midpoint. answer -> 1.0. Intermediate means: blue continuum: 20.8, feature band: 23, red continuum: 29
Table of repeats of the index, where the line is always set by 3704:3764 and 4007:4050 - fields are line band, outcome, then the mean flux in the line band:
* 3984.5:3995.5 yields -1.69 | 25.5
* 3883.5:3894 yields 7.89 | 5.47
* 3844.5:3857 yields 8.05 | 7.83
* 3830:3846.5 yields 6.12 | 13.8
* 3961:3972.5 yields -4.51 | 30.7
